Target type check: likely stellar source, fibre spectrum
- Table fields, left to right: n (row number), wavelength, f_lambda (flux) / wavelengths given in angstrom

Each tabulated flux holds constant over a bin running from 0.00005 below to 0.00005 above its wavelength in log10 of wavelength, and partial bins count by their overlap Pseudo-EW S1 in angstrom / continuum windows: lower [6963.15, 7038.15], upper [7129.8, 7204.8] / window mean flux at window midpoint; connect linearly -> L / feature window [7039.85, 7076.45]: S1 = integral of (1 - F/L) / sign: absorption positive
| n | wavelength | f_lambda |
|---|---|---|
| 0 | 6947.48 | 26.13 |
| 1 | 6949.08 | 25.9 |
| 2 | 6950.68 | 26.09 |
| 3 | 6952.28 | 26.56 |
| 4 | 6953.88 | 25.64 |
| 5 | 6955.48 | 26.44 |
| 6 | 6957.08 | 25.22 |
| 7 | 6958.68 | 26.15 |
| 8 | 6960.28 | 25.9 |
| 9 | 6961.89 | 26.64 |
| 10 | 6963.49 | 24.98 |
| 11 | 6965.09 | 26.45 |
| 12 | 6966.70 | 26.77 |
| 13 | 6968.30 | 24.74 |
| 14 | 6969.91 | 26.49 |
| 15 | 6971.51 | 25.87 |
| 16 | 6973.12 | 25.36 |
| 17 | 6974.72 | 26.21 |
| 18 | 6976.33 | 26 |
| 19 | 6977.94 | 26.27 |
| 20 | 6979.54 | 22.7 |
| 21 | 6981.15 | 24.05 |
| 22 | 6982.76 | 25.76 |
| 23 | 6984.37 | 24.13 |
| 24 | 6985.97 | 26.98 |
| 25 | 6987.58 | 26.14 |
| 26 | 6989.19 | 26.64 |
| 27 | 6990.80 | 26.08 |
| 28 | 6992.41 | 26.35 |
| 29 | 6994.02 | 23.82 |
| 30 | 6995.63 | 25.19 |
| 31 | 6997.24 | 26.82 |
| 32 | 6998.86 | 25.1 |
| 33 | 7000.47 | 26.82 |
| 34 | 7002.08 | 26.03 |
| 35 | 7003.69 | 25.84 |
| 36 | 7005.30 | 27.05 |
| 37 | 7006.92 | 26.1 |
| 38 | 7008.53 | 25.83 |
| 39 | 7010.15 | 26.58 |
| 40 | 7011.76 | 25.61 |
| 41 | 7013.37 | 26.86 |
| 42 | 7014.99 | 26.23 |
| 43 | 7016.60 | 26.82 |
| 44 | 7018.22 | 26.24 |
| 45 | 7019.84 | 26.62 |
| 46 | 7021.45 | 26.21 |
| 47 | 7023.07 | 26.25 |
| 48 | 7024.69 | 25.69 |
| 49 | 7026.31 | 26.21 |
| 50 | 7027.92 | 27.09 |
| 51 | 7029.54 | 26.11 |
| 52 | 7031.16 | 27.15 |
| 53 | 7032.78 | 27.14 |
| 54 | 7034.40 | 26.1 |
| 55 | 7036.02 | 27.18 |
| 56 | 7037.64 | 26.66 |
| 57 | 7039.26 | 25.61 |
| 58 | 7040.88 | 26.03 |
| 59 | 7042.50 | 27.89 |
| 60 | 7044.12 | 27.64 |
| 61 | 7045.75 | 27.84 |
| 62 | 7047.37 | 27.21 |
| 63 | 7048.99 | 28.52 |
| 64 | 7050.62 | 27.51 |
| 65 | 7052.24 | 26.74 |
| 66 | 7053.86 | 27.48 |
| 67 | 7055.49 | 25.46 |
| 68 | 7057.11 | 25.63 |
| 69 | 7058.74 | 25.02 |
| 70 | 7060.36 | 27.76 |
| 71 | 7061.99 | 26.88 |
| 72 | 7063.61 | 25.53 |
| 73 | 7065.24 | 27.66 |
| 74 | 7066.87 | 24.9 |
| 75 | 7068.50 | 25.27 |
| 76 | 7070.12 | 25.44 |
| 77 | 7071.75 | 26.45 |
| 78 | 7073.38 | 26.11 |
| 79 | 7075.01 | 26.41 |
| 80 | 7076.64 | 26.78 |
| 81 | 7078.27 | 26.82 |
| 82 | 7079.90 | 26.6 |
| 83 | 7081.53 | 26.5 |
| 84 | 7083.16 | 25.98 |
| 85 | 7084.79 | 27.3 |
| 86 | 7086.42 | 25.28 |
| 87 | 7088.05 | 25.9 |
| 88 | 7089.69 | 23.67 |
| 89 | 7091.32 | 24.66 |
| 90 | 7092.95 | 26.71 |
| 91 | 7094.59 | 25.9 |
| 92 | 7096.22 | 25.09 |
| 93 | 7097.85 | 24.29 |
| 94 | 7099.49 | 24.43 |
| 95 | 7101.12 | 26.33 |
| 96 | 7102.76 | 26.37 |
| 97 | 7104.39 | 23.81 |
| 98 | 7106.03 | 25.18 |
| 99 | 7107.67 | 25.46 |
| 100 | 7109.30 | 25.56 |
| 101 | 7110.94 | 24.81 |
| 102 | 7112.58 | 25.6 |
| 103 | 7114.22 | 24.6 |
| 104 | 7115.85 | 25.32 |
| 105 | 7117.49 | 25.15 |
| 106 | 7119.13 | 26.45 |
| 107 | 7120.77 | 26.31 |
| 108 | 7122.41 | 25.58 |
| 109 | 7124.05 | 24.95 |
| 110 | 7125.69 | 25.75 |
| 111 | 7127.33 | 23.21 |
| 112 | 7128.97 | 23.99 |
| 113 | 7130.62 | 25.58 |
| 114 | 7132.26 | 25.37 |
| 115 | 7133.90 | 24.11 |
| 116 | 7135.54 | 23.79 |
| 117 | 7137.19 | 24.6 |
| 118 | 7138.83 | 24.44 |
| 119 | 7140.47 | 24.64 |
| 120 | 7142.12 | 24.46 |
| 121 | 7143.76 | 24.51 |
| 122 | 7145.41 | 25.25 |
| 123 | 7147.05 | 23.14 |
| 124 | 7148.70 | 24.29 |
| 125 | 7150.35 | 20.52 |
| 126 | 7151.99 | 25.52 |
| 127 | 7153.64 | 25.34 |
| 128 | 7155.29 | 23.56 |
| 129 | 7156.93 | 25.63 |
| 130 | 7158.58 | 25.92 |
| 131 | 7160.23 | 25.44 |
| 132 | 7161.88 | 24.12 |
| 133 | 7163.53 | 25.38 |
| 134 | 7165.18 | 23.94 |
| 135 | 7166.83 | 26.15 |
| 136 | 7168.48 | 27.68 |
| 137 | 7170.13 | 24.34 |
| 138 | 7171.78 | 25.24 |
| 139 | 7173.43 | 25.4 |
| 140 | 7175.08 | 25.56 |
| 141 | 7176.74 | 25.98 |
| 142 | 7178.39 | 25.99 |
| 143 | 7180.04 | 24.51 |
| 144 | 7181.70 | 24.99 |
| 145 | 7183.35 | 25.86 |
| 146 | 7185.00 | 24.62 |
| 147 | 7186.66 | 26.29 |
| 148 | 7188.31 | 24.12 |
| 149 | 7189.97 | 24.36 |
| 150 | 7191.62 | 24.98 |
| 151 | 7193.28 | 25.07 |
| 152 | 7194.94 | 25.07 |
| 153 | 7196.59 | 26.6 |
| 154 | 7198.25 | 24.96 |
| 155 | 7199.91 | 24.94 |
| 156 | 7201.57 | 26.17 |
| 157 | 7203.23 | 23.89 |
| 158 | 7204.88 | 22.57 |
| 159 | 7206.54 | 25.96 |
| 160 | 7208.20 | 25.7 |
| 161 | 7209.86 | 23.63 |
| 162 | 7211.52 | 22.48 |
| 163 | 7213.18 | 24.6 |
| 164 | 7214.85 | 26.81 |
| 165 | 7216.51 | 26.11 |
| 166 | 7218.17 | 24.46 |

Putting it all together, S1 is -1.36 angstrom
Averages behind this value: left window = 26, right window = 24.9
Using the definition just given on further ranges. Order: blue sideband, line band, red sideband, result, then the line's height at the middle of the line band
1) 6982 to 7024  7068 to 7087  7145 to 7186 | -0.5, 25.6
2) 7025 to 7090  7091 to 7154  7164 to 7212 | 2.2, 25.8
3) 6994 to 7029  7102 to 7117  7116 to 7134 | 0.1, 25.3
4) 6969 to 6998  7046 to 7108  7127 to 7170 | -2.4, 25.1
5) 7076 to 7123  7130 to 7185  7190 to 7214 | 0.5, 25.1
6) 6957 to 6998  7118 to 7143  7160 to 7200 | 0.5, 25.4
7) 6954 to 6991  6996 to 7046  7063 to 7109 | -1.4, 25.7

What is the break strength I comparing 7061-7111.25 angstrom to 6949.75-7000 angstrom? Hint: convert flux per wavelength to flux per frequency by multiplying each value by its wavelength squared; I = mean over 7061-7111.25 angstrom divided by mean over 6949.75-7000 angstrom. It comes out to 1.0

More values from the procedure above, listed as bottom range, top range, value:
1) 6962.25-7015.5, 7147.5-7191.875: 1.02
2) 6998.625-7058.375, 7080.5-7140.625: 0.97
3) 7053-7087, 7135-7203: 0.98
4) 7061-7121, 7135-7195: 0.99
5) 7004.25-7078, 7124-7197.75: 0.97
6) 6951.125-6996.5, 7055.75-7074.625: 1.04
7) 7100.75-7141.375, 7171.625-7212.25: 1.02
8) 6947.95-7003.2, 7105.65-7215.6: 1.02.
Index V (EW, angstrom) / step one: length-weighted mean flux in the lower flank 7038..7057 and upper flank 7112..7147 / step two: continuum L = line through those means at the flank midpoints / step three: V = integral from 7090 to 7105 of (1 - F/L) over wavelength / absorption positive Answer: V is 0.3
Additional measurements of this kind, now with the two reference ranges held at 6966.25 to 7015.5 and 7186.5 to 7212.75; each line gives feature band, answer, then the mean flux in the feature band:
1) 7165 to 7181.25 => -0.41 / 25.5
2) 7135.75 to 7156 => 0.69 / 24.2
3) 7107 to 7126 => -0.21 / 25.5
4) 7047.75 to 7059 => -0.54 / 26.7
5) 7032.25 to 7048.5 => -0.89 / 27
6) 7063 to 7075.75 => -0.28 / 26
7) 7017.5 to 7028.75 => -0.30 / 26.3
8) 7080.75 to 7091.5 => -0.14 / 25.7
